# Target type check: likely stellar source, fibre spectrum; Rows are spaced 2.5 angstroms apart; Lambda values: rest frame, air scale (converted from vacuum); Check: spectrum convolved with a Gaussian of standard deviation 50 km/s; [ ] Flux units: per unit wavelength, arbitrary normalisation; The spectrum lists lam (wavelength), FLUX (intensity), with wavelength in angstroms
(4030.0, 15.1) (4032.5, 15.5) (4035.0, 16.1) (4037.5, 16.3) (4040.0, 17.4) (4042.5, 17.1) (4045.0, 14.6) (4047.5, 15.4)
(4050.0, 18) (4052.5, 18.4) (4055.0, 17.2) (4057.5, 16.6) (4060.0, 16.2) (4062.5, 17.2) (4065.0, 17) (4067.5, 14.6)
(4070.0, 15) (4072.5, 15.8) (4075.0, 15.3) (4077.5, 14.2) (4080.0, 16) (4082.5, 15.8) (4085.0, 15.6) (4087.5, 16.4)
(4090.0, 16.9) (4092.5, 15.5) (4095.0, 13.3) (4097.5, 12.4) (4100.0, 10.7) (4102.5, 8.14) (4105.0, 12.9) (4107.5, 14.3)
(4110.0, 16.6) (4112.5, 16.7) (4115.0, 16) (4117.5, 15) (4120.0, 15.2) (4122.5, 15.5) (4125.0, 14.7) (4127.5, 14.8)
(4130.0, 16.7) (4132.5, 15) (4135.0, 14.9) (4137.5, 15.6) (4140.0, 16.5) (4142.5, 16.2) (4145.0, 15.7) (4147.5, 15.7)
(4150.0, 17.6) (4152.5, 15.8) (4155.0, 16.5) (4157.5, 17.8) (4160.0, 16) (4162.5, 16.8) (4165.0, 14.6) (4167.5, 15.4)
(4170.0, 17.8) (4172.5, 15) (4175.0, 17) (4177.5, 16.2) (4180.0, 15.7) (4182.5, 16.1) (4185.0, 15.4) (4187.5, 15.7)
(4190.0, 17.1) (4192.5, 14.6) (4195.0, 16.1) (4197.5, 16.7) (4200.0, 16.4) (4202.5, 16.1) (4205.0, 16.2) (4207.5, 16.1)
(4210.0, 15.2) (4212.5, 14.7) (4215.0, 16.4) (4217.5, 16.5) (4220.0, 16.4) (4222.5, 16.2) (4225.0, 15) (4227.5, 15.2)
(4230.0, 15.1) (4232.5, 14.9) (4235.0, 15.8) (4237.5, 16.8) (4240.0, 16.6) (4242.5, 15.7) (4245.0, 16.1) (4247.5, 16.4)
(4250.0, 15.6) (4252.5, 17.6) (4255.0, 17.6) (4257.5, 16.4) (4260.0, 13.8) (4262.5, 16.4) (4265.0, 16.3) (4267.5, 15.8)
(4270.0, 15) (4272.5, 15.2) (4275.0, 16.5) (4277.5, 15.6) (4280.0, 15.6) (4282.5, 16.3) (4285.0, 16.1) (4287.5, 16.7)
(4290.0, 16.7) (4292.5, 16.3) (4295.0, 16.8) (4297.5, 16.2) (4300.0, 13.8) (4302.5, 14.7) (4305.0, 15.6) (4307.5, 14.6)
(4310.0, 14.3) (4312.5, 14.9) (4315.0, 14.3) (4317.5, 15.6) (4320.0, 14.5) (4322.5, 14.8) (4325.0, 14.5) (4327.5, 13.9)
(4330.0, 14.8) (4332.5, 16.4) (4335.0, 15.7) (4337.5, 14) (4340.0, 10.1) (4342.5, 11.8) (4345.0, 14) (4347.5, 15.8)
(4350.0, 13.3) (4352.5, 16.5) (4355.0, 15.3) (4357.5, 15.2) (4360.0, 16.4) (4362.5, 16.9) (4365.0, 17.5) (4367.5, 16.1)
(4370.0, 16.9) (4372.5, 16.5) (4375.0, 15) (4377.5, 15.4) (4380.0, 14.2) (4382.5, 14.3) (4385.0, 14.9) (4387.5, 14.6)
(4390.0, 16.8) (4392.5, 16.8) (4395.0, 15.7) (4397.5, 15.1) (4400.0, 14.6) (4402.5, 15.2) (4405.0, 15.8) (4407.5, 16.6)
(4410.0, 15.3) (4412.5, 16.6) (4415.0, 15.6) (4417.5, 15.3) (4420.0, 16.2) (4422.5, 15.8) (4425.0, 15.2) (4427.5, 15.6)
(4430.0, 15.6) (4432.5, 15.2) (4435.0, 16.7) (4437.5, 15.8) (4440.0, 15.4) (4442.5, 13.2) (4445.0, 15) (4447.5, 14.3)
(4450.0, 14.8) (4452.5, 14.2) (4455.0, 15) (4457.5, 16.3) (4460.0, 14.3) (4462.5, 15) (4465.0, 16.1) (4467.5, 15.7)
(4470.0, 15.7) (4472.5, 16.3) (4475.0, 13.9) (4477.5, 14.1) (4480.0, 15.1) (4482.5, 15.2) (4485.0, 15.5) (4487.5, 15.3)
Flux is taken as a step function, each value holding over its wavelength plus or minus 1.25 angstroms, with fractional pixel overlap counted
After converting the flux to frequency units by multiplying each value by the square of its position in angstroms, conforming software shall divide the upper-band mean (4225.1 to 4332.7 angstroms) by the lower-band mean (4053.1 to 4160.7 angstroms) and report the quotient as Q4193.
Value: 1.10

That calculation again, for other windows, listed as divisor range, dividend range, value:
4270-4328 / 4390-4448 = 1.07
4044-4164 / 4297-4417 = 1.10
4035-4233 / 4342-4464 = 1.11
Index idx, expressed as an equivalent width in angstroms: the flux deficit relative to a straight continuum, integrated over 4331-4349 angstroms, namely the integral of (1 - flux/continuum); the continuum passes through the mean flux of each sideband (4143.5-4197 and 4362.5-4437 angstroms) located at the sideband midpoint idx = 2.1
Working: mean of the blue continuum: 16.1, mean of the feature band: 14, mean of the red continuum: 15.7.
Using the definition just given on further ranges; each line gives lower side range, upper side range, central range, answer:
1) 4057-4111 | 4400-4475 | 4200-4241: -2.2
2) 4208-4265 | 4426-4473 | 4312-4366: 2.7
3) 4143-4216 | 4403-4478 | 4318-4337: 0.9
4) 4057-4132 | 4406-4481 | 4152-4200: -3.3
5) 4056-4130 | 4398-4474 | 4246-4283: -1.9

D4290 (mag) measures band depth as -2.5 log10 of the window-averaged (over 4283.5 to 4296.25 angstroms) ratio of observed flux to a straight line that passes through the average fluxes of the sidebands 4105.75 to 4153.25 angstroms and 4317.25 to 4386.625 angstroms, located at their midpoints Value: -0.091 mag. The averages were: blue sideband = 15.7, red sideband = 15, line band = 16.5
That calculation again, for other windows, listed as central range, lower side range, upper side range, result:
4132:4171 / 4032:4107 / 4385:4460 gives -0.051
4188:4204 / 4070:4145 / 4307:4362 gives -0.094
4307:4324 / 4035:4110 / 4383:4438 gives 0.062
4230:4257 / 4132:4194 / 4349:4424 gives -0.023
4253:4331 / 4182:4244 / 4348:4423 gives 0.020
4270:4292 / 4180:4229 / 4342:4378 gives -0.020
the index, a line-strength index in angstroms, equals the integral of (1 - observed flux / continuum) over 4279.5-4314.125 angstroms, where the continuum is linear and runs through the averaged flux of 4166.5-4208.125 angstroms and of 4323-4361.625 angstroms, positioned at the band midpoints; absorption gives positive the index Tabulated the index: -1.4 angstroms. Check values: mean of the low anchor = 16.1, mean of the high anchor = 14.5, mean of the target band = 15.6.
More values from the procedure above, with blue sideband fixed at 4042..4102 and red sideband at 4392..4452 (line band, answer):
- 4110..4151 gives -0.6 angstroms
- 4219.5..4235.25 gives 0.0 angstroms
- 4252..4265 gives -0.7 angstroms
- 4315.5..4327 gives 0.5 angstroms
